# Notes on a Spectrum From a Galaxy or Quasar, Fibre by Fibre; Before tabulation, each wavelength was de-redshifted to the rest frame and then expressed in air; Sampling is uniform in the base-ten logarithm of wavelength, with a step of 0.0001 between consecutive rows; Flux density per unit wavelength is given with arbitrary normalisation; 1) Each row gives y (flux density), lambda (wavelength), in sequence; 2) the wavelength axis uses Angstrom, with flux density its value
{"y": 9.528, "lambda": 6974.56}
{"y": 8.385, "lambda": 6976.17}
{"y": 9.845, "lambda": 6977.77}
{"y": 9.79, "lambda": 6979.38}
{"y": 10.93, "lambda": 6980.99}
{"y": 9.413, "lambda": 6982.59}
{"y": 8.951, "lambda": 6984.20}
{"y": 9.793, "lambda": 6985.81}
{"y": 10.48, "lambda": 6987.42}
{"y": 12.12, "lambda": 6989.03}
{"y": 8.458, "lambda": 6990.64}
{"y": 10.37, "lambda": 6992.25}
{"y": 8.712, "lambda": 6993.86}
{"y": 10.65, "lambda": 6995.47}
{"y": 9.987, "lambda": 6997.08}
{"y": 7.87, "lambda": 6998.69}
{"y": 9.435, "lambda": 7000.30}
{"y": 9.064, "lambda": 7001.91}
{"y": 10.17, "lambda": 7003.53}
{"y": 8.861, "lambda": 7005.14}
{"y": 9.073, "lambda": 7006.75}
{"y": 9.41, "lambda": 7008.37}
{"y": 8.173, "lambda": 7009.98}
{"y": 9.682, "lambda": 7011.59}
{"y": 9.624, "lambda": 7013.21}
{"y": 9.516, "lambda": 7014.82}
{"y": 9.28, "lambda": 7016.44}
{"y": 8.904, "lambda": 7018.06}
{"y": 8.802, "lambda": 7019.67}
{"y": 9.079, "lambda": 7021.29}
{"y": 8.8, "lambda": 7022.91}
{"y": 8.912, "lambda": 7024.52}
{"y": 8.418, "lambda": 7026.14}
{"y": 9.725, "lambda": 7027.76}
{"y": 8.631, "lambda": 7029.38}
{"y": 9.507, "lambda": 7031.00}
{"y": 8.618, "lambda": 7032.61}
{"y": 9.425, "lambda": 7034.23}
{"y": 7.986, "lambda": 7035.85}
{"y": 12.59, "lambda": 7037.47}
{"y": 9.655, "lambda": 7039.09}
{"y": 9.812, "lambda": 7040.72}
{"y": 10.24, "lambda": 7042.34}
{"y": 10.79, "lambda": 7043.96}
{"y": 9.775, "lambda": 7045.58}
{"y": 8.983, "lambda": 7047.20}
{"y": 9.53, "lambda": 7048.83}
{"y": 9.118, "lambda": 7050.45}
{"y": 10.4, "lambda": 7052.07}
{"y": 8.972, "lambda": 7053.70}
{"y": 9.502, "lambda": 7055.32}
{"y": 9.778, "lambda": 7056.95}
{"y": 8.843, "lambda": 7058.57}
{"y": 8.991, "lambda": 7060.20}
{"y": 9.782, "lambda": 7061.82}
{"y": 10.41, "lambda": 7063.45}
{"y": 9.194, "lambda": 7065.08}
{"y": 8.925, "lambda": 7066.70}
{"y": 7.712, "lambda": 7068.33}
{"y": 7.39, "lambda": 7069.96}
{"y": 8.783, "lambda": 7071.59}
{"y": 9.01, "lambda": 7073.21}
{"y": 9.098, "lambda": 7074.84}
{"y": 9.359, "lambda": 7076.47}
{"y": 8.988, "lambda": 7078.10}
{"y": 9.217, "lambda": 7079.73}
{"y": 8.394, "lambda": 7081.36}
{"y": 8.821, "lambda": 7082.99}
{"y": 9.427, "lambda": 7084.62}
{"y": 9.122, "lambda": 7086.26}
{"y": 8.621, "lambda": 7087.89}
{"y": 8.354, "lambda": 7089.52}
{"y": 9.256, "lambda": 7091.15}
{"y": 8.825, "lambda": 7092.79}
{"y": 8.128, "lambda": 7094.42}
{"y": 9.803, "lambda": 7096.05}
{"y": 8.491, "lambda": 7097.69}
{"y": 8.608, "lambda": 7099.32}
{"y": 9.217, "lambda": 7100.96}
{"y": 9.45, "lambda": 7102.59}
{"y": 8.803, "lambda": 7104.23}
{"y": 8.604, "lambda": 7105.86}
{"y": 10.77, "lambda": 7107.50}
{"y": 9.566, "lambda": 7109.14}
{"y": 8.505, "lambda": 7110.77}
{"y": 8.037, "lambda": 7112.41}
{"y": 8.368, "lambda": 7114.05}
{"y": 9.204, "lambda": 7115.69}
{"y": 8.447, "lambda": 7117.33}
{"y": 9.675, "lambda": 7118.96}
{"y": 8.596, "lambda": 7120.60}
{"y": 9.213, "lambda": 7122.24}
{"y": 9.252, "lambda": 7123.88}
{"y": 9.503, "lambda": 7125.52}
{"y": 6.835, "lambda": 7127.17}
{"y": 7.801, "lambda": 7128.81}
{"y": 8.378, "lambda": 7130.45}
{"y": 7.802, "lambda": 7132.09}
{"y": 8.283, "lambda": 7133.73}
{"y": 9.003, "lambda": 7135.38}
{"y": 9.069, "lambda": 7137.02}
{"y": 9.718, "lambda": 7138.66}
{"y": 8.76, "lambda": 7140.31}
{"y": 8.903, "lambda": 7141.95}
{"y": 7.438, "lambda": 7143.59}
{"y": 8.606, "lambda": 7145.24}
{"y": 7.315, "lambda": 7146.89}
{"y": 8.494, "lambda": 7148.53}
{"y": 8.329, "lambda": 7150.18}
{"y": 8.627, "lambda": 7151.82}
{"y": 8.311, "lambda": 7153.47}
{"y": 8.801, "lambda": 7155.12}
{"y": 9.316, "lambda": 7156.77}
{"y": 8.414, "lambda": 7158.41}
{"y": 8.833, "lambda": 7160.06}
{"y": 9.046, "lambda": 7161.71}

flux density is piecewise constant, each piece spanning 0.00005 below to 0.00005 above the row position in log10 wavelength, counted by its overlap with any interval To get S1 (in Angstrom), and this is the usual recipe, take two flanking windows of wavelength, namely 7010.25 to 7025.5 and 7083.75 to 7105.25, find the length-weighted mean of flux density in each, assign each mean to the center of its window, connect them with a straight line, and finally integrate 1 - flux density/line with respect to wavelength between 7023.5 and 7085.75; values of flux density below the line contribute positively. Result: -1.7 Angstrom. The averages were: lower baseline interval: 9.13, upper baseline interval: 8.93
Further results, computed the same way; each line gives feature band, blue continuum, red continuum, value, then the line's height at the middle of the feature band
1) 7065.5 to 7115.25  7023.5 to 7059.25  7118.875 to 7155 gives 0.8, 9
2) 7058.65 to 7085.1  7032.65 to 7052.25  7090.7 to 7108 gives 1.3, 9.41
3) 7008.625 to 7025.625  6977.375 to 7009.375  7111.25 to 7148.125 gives 0.7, 9.46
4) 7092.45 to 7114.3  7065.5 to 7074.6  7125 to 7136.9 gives -1.6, 8.34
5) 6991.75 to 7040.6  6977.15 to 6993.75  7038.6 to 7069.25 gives 2.2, 9.75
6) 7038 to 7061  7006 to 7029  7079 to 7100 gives -1.7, 8.98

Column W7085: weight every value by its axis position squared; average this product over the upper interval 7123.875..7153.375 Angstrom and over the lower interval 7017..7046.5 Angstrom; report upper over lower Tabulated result 0.9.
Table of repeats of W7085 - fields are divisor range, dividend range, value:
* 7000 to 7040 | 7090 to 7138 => 0.98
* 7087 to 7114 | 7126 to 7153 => 0.95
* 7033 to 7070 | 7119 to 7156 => 0.92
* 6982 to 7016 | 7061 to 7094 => 0.96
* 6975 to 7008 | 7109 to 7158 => 0.93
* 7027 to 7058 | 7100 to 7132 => 0.94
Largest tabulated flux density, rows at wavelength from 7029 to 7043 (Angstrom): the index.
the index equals 12.59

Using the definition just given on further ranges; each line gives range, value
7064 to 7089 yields 9.427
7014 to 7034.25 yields 9.725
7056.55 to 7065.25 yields 10.41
